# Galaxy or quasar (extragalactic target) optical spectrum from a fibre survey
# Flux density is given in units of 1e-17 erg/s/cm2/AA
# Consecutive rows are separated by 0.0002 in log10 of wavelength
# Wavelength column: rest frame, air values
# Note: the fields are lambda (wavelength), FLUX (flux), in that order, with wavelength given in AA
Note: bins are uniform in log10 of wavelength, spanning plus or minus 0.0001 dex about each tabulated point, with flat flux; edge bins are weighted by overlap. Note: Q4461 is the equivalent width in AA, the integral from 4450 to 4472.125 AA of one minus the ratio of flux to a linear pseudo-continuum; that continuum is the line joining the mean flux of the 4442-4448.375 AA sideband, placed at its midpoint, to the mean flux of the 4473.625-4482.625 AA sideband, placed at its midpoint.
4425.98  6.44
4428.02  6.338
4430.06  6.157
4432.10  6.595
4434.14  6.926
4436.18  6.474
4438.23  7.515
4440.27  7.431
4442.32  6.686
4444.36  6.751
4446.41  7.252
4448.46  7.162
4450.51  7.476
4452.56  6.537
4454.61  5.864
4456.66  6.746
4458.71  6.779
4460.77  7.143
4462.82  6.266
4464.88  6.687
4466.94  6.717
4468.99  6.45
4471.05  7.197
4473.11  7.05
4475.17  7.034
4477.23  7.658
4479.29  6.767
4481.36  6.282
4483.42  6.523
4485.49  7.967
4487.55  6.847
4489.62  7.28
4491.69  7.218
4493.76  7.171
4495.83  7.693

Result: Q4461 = 0.8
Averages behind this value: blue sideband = 6.96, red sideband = 6.93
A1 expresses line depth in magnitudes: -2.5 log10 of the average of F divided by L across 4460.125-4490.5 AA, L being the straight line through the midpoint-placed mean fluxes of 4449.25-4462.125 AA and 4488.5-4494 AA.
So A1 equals 0.01 mag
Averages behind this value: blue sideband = 6.75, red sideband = 7.22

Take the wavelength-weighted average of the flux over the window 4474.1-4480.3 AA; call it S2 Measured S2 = 7.16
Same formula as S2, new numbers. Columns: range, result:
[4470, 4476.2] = 7.09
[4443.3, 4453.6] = 7.03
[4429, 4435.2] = 6.56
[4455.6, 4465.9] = 6.72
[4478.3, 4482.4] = 6.52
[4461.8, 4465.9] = 6.47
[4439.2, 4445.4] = 6.96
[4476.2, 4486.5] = 7.03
